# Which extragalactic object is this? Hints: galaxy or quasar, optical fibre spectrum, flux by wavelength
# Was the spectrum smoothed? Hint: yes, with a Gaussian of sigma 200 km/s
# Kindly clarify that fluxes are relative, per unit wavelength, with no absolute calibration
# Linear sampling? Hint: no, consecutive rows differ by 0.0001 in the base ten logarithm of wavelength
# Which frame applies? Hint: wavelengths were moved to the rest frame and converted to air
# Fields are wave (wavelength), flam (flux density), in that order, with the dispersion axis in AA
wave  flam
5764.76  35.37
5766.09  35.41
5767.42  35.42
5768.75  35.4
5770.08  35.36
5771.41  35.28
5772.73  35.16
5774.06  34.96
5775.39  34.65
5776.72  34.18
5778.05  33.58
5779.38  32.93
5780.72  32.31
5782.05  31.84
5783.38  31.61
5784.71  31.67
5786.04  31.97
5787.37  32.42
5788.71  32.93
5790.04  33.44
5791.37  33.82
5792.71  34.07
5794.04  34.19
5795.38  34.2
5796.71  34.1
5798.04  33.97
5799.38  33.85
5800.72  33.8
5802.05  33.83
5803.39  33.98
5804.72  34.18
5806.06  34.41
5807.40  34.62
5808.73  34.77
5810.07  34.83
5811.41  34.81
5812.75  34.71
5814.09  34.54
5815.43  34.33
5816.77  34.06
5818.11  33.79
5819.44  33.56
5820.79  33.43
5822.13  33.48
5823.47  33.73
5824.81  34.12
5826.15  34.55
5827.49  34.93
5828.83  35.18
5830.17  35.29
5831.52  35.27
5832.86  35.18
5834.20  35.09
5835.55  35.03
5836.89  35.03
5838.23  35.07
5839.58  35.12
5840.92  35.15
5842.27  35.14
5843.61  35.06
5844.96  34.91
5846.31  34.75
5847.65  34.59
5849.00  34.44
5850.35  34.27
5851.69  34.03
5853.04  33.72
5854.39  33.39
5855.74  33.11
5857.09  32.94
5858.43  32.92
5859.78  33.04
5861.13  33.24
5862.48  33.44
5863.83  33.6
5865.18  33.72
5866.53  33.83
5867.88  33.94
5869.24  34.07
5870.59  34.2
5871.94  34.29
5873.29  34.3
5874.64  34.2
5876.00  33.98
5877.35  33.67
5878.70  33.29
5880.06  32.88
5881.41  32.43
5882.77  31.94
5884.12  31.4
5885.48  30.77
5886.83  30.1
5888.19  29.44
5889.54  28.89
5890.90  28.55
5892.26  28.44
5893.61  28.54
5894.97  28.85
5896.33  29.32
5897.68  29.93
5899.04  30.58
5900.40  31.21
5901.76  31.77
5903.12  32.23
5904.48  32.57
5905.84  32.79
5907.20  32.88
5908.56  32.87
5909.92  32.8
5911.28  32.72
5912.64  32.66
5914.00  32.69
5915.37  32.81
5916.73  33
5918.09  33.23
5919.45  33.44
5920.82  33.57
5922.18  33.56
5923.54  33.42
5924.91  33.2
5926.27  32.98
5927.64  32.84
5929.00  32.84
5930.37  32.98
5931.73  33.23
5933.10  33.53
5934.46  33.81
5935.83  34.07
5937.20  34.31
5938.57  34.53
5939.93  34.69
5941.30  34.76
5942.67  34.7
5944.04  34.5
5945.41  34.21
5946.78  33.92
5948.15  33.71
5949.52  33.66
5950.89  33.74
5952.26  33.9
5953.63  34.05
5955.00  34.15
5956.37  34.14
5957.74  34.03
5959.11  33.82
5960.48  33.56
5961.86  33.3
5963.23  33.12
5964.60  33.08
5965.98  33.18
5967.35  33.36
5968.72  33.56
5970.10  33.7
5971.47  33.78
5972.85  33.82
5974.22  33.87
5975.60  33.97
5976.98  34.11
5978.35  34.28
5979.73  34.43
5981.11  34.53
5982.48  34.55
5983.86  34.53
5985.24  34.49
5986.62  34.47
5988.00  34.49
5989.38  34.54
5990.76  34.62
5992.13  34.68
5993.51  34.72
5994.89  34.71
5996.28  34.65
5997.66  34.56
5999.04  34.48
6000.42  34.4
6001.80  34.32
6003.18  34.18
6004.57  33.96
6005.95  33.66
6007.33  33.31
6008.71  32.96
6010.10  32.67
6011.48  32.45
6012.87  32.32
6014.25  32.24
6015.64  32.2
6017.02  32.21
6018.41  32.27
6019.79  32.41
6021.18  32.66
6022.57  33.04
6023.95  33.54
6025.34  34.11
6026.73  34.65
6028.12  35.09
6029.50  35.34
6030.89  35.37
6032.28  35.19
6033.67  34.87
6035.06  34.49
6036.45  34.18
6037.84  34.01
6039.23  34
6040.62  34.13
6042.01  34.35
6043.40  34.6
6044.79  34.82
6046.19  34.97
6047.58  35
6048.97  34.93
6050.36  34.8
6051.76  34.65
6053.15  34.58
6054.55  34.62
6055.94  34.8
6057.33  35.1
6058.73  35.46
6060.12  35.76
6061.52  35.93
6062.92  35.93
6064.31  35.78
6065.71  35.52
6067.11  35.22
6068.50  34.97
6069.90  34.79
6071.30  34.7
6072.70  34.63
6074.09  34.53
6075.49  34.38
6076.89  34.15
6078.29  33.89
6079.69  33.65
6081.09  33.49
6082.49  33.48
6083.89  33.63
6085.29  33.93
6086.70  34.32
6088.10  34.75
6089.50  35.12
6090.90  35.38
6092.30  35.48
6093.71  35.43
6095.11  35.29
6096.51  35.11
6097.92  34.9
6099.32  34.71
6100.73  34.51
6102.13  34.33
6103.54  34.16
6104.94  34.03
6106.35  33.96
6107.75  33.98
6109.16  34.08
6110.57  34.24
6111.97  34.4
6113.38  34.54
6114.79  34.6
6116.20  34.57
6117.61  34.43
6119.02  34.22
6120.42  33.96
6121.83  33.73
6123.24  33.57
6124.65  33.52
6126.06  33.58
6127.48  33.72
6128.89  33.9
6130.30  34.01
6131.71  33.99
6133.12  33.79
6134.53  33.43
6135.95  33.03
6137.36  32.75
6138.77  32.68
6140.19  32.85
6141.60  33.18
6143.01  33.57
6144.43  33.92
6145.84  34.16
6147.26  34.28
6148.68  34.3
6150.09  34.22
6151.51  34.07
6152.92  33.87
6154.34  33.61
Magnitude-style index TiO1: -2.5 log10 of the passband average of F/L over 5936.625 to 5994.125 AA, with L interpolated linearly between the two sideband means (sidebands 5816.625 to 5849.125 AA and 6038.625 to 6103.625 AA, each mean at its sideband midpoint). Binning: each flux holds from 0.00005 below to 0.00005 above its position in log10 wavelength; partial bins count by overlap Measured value 0.02 mag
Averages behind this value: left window 34.7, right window 34.7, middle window 34.1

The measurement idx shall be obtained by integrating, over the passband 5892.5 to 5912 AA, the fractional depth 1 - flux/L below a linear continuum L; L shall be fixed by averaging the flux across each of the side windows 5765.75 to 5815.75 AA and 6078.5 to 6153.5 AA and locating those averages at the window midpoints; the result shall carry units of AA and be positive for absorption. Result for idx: 1.6 AA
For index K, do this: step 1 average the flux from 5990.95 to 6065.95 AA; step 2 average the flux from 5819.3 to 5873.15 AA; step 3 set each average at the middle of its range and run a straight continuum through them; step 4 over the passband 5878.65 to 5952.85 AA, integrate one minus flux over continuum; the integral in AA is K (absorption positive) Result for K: 3.9 AA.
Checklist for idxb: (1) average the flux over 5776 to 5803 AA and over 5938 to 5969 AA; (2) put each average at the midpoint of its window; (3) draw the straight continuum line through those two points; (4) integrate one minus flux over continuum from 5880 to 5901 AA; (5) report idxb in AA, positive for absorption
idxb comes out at 2.2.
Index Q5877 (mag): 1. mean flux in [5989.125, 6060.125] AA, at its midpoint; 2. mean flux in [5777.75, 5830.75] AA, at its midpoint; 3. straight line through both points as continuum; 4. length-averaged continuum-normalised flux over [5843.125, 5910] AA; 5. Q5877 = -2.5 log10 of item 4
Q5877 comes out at 0.05 mag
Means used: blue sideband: 33.8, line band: 32.5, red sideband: 34.1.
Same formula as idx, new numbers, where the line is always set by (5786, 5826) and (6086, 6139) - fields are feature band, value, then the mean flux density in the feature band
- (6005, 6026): 0.8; 32.8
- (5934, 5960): 0.0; 34.1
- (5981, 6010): -0.1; 34.3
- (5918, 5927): 0.2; 33.3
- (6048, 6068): -0.6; 35.2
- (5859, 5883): 0.3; 33.6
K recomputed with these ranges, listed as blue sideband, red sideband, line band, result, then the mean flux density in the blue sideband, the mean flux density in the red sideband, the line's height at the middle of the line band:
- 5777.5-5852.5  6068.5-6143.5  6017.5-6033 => 0.1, 34.1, 34.1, 34.1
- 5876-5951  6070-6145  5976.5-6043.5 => -1.4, 32.5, 34.1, 33.3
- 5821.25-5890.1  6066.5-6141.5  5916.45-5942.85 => 0.2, 33.7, 34.2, 33.9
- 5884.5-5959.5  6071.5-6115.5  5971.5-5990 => -0.6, 32.6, 34.4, 33.2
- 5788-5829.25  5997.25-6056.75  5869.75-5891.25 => 1.2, 34.1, 34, 34.1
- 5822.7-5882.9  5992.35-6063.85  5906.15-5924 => 0.6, 34.2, 34.2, 34.2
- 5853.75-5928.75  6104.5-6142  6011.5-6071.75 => -2.0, 32.4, 33.8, 33.3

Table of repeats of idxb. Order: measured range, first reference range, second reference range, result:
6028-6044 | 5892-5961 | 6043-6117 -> -0.2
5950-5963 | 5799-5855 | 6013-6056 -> 0.2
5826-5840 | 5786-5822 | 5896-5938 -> -0.6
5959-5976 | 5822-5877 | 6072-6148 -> 0.3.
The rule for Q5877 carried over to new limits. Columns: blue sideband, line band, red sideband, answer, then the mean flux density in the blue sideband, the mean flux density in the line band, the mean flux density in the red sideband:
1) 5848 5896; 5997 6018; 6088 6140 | 0.00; 32.5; 33.3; 34.2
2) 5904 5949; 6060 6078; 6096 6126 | -0.03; 33.5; 35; 34.2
